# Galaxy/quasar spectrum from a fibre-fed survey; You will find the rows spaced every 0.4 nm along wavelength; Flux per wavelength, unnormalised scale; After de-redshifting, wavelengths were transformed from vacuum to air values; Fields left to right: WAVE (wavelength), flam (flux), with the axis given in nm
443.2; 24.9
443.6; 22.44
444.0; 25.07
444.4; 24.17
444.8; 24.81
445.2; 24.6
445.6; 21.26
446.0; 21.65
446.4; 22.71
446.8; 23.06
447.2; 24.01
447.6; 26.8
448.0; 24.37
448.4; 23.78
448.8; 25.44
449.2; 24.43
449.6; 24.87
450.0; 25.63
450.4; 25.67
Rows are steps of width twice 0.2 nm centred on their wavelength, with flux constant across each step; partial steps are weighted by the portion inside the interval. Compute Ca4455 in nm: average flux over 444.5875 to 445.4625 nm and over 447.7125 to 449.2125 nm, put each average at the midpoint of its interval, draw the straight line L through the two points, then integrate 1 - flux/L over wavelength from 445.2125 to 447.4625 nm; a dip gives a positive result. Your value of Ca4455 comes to 0.156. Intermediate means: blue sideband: 24.5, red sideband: 24.6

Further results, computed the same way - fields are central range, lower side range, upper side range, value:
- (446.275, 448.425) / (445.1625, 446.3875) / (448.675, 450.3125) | -0.07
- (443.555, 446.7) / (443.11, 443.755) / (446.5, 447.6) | 0.05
